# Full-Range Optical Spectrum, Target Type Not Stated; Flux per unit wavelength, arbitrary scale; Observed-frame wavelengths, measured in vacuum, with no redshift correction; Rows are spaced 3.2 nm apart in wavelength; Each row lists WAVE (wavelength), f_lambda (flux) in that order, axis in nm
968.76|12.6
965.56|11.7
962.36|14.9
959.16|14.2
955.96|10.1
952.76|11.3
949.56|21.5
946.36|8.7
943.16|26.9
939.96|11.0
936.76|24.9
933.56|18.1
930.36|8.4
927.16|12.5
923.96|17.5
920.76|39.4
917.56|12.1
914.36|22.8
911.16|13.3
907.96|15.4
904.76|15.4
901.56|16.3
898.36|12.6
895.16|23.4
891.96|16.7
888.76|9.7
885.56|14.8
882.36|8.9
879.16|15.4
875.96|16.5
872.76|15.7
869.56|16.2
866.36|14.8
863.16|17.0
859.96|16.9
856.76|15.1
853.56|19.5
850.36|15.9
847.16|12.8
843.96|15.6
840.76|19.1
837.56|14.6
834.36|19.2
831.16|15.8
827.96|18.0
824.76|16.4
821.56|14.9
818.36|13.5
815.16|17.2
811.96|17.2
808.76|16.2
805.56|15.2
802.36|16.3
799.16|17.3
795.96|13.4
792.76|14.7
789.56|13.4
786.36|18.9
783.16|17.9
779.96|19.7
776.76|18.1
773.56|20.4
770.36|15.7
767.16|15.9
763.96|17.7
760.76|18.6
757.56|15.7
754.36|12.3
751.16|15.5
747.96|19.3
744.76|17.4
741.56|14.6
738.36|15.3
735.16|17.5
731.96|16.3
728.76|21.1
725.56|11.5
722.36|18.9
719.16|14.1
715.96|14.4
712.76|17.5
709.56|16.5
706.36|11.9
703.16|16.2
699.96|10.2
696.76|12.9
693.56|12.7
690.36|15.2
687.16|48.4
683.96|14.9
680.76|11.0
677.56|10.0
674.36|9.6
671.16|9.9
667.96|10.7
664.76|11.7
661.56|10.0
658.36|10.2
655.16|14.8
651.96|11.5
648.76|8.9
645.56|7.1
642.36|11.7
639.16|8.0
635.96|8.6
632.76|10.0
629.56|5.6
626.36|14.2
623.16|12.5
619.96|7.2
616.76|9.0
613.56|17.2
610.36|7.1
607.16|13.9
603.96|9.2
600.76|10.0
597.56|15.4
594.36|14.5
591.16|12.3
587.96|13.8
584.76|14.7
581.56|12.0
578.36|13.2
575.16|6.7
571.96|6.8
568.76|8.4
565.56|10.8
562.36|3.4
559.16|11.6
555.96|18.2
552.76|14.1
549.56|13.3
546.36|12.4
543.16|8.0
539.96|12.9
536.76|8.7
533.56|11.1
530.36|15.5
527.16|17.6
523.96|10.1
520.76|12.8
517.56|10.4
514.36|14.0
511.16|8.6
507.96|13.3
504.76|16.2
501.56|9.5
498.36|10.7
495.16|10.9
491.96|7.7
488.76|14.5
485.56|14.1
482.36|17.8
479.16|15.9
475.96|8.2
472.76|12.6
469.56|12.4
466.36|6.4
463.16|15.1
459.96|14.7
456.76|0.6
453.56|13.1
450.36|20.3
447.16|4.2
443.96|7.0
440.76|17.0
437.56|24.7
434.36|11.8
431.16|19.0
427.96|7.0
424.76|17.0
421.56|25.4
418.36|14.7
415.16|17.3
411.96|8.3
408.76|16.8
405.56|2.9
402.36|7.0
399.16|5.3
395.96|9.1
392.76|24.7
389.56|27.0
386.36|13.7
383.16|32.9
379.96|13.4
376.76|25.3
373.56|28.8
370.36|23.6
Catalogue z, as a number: 0.841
